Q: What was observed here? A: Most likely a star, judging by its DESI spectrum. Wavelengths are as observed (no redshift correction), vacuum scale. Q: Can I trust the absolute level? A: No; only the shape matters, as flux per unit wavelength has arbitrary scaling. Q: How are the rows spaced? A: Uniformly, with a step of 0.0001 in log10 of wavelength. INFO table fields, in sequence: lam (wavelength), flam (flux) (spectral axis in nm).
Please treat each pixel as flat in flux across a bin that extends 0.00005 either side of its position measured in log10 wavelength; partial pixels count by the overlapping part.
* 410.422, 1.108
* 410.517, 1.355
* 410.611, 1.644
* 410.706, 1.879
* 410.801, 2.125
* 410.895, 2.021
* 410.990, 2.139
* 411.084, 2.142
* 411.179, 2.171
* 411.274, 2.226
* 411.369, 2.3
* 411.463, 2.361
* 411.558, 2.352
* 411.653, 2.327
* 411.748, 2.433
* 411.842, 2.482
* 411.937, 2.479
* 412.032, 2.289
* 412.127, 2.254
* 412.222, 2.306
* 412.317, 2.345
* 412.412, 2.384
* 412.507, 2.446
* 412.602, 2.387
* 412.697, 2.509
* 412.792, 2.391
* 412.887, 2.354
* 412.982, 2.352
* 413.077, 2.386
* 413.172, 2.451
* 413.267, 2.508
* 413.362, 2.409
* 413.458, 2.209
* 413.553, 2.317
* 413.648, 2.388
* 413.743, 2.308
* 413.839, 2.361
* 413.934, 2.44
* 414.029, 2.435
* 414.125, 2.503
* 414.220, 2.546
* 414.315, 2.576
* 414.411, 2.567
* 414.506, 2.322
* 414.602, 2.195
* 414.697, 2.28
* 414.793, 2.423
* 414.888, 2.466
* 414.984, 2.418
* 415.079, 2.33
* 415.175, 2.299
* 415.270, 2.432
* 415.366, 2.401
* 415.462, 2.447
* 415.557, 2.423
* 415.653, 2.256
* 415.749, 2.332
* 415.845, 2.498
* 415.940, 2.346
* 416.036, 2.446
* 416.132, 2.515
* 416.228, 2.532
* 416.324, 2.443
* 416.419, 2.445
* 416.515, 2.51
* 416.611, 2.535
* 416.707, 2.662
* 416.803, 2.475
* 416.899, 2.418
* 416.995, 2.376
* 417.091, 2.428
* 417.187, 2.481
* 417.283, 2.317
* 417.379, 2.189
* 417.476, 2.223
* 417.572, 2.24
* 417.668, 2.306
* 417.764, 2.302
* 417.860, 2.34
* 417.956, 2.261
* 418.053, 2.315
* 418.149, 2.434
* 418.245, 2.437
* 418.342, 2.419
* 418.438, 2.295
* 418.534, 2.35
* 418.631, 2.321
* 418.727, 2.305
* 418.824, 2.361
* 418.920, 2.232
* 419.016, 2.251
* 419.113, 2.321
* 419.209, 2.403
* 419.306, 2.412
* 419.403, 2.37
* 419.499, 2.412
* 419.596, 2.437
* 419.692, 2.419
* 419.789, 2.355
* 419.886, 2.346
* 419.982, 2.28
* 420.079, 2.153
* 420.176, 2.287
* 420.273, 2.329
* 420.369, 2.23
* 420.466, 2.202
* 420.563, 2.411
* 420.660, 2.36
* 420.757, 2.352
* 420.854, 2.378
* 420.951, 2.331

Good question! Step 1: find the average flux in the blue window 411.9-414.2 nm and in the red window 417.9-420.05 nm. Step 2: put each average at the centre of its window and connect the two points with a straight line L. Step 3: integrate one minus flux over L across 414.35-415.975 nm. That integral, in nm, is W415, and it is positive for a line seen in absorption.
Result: -0.005 nm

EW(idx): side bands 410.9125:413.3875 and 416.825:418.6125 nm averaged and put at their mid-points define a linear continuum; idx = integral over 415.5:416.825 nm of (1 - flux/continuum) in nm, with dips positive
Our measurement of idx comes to -0.06 nm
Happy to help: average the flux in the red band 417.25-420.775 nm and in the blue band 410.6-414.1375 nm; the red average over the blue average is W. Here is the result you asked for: 1.00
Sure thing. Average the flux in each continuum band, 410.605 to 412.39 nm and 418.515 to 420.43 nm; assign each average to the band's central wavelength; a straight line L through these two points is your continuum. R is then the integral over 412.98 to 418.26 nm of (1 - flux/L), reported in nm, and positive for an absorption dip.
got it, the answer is -0.26 nm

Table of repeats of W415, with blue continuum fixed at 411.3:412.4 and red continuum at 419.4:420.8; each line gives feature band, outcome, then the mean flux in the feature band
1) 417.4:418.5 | 0.01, 2.32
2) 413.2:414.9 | -0.04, 2.4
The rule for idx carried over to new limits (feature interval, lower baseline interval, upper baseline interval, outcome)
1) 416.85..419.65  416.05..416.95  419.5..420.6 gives 0.08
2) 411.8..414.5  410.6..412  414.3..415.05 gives -0.10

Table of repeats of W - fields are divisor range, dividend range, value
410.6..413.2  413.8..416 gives 1.05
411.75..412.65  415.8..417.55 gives 1.02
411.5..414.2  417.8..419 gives 0.98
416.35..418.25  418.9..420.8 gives 0.98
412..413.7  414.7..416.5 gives 1.02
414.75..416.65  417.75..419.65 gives 0.97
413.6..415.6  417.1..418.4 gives 0.97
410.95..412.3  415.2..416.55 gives 1.05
